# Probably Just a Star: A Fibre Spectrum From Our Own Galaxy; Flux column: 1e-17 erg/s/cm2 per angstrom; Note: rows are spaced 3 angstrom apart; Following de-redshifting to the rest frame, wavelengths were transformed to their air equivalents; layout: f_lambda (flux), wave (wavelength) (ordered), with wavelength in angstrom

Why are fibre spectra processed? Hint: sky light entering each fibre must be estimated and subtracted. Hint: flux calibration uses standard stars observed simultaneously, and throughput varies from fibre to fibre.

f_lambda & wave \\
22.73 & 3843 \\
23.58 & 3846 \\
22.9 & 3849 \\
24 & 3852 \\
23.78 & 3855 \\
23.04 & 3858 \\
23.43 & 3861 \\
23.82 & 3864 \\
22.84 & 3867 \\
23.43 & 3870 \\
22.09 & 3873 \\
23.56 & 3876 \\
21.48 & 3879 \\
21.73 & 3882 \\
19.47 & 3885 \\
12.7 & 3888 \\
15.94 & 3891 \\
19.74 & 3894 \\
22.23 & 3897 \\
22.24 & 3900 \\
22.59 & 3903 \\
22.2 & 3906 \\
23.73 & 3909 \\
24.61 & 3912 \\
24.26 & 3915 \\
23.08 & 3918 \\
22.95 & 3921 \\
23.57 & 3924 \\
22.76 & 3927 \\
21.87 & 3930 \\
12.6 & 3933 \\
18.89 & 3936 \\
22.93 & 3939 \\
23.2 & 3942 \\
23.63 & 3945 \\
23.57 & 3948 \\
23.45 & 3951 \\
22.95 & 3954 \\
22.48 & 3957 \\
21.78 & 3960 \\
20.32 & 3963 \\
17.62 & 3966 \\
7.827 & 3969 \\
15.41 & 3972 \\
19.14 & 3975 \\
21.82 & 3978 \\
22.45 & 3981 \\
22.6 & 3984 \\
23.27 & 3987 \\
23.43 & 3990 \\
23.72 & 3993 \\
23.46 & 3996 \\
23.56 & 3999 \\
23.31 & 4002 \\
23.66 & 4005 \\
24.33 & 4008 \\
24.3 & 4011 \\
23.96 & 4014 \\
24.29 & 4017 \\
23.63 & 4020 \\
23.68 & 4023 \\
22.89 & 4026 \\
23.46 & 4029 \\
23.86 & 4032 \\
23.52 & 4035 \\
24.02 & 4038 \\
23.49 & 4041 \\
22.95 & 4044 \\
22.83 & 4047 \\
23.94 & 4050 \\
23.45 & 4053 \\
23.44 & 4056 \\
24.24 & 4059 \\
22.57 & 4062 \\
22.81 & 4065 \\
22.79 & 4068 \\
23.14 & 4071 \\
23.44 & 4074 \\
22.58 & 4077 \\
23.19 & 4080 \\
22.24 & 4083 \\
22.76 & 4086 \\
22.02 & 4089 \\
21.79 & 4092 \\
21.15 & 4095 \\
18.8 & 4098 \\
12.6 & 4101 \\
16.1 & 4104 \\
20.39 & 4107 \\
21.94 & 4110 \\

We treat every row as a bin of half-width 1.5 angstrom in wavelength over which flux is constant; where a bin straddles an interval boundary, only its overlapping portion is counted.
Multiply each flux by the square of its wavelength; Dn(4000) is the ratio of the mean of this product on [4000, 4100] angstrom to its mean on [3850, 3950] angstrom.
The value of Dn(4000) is 1.1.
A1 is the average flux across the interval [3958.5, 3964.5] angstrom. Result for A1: 21.1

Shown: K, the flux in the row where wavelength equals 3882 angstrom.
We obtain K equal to 21.73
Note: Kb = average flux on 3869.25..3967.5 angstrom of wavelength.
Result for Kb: 21.5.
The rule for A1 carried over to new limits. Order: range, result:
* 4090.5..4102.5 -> 18.6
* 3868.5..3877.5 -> 23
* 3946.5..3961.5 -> 22.8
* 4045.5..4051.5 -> 23.4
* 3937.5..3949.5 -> 23.3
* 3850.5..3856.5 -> 23.9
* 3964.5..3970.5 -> 12.7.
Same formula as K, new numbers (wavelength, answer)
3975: 19.14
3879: 21.48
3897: 22.23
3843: 22.73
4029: 23.46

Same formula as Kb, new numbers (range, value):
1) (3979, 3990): 22.8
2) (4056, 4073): 23.1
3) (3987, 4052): 23.6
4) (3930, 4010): 21.2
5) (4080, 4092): 22.4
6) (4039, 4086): 23.1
